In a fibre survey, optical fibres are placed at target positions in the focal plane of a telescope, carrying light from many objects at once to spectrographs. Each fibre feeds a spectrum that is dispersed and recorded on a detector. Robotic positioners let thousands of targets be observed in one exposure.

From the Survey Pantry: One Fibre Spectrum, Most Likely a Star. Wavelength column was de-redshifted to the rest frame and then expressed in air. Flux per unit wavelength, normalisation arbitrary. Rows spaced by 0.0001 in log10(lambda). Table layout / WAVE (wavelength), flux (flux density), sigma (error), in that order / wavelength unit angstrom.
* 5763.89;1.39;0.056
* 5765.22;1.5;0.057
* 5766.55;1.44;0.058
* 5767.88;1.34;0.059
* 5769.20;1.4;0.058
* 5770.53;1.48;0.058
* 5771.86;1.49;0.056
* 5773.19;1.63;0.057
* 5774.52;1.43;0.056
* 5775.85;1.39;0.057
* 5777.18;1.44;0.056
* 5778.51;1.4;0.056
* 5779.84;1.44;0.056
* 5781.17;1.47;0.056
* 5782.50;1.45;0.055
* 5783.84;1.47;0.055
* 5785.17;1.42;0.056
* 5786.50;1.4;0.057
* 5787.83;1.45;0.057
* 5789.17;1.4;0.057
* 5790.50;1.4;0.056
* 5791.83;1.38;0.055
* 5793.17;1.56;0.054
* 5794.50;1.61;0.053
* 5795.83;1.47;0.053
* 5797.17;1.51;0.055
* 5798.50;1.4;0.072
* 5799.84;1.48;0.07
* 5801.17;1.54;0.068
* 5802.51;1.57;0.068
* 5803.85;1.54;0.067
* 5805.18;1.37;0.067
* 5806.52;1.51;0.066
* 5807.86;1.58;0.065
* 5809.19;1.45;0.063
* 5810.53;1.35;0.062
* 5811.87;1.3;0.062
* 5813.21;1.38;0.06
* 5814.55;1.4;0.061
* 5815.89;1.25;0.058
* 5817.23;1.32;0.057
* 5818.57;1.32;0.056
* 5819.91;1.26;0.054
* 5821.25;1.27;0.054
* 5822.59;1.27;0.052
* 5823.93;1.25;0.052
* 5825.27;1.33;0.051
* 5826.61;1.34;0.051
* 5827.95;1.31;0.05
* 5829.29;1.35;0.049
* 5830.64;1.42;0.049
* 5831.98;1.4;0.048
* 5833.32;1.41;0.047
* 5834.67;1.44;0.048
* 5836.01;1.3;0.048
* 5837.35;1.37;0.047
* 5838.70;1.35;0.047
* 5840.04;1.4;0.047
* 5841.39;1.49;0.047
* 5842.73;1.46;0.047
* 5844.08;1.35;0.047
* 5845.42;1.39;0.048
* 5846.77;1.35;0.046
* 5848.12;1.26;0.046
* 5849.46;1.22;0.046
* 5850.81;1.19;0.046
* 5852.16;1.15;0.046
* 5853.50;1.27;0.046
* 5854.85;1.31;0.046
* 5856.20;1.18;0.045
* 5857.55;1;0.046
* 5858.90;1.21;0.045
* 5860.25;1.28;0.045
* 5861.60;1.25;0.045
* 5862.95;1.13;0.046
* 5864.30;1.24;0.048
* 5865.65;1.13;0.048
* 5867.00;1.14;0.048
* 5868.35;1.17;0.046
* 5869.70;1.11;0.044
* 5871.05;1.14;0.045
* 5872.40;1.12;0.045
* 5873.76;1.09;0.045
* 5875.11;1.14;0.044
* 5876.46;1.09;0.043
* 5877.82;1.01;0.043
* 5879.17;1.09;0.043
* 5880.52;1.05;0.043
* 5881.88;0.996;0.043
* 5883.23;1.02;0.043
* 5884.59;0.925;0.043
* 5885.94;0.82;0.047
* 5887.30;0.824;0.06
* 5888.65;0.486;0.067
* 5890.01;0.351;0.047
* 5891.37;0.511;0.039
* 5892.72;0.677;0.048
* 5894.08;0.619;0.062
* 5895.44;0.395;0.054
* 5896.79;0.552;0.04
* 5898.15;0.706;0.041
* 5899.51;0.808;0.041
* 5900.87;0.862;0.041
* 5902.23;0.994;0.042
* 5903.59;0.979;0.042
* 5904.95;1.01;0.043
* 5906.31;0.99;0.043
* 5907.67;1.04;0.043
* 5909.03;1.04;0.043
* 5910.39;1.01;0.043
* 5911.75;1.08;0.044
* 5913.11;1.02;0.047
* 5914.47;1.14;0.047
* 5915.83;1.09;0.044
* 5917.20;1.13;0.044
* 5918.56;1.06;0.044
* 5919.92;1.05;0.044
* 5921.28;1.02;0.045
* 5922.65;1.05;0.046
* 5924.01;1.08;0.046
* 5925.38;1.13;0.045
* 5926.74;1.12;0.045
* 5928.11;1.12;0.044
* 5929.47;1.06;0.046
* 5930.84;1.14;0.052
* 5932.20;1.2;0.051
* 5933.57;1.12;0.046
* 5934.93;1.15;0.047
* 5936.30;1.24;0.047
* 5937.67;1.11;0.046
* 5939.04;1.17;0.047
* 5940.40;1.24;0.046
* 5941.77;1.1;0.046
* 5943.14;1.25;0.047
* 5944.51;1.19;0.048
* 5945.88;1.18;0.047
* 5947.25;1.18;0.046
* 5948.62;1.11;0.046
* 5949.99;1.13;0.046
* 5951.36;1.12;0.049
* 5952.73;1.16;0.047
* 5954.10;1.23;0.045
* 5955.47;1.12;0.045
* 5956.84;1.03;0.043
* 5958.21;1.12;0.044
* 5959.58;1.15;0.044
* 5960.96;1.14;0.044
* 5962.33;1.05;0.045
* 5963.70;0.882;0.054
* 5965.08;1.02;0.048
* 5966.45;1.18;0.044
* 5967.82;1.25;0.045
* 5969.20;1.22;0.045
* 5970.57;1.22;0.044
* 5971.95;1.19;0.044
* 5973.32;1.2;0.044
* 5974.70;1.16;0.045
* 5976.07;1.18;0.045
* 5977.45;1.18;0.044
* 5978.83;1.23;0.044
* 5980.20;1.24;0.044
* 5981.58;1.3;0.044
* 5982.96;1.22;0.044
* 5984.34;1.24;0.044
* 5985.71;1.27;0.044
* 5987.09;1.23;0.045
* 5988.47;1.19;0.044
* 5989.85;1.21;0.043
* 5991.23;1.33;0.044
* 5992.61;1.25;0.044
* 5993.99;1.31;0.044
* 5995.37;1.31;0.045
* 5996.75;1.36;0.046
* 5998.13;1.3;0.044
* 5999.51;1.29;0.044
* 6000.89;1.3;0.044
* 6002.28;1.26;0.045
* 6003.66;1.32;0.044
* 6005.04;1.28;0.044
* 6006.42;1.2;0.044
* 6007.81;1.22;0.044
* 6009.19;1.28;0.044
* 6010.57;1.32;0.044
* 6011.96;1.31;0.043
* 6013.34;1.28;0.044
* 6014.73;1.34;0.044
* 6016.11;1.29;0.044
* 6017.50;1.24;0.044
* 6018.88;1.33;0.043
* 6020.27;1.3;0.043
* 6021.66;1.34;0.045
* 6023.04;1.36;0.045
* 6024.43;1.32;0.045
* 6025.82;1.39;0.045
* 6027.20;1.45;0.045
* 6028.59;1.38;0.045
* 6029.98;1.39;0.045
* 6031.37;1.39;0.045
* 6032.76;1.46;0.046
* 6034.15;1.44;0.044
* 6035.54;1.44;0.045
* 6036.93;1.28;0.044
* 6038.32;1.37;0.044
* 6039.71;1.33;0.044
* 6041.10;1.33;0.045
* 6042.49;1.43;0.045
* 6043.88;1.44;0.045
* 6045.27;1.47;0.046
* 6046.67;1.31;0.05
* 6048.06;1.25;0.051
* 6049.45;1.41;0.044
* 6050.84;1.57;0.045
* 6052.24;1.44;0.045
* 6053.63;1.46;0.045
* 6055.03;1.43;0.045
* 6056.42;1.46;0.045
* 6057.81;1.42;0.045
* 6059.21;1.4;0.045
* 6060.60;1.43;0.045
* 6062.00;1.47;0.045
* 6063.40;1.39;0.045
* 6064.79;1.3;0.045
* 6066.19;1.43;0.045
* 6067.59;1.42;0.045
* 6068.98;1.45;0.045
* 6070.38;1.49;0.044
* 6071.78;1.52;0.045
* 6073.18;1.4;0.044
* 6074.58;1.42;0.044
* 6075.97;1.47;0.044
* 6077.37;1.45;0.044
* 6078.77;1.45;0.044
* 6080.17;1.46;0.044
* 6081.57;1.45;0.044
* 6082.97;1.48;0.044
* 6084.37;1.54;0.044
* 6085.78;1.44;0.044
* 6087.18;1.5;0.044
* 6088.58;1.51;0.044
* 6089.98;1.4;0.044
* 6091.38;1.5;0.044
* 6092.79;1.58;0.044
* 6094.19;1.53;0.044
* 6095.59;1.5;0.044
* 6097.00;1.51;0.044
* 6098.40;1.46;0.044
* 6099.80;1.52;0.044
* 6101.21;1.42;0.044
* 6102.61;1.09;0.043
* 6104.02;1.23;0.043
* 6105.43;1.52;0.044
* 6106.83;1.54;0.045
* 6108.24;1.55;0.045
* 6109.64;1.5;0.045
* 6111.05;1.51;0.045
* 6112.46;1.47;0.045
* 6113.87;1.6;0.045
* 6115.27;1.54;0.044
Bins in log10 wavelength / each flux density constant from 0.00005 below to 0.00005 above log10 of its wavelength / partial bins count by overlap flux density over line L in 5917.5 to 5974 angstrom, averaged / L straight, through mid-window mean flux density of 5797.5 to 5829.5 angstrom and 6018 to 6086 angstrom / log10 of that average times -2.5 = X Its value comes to 0.23 mag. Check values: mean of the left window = 1.38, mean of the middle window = 1.13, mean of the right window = 1.41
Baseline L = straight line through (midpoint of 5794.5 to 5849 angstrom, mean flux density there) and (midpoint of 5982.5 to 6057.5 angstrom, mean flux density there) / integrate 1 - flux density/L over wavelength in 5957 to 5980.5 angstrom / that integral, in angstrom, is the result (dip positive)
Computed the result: 3.5 angstrom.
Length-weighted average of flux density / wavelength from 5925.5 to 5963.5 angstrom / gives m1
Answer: 1.14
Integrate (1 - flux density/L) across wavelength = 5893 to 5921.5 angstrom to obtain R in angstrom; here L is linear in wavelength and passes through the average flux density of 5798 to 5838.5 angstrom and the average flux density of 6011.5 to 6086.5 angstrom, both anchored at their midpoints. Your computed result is 9.5 angstrom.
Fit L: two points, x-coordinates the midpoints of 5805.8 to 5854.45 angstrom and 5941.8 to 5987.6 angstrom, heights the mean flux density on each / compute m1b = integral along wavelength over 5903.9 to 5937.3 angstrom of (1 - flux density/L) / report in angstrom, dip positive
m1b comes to 3.8 angstrom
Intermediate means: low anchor 1.35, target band 1.09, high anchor 1.17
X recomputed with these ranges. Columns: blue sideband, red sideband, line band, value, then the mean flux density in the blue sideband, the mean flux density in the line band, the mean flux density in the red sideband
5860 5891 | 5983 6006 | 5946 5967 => 0.078 mag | 1.02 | 1.11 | 1.28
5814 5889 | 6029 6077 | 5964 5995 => 0.107 mag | 1.21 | 1.22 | 1.42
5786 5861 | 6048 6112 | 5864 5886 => 0.269 mag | 1.37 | 1.08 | 1.45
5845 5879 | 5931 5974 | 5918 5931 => 0.076 mag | 1.18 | 1.08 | 1.15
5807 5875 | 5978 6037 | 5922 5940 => 0.149 mag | 1.29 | 1.13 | 1.31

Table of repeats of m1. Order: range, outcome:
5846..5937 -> 1.03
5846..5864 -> 1.22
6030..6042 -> 1.38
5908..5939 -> 1.1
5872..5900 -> 0.82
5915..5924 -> 1.07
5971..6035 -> 1.29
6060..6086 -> 1.44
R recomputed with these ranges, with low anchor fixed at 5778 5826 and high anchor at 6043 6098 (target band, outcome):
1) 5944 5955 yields 2.10 angstrom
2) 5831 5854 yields 1.26 angstrom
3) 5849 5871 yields 3.69 angstrom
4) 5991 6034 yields 3.63 angstrom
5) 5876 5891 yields 5.87 angstrom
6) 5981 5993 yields 1.59 angstrom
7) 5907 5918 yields 2.78 angstrom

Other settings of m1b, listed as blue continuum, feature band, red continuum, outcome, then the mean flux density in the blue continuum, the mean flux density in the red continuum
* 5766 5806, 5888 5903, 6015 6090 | 8.4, 1.46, 1.41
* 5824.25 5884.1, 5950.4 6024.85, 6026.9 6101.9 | 7.4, 1.24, 1.44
